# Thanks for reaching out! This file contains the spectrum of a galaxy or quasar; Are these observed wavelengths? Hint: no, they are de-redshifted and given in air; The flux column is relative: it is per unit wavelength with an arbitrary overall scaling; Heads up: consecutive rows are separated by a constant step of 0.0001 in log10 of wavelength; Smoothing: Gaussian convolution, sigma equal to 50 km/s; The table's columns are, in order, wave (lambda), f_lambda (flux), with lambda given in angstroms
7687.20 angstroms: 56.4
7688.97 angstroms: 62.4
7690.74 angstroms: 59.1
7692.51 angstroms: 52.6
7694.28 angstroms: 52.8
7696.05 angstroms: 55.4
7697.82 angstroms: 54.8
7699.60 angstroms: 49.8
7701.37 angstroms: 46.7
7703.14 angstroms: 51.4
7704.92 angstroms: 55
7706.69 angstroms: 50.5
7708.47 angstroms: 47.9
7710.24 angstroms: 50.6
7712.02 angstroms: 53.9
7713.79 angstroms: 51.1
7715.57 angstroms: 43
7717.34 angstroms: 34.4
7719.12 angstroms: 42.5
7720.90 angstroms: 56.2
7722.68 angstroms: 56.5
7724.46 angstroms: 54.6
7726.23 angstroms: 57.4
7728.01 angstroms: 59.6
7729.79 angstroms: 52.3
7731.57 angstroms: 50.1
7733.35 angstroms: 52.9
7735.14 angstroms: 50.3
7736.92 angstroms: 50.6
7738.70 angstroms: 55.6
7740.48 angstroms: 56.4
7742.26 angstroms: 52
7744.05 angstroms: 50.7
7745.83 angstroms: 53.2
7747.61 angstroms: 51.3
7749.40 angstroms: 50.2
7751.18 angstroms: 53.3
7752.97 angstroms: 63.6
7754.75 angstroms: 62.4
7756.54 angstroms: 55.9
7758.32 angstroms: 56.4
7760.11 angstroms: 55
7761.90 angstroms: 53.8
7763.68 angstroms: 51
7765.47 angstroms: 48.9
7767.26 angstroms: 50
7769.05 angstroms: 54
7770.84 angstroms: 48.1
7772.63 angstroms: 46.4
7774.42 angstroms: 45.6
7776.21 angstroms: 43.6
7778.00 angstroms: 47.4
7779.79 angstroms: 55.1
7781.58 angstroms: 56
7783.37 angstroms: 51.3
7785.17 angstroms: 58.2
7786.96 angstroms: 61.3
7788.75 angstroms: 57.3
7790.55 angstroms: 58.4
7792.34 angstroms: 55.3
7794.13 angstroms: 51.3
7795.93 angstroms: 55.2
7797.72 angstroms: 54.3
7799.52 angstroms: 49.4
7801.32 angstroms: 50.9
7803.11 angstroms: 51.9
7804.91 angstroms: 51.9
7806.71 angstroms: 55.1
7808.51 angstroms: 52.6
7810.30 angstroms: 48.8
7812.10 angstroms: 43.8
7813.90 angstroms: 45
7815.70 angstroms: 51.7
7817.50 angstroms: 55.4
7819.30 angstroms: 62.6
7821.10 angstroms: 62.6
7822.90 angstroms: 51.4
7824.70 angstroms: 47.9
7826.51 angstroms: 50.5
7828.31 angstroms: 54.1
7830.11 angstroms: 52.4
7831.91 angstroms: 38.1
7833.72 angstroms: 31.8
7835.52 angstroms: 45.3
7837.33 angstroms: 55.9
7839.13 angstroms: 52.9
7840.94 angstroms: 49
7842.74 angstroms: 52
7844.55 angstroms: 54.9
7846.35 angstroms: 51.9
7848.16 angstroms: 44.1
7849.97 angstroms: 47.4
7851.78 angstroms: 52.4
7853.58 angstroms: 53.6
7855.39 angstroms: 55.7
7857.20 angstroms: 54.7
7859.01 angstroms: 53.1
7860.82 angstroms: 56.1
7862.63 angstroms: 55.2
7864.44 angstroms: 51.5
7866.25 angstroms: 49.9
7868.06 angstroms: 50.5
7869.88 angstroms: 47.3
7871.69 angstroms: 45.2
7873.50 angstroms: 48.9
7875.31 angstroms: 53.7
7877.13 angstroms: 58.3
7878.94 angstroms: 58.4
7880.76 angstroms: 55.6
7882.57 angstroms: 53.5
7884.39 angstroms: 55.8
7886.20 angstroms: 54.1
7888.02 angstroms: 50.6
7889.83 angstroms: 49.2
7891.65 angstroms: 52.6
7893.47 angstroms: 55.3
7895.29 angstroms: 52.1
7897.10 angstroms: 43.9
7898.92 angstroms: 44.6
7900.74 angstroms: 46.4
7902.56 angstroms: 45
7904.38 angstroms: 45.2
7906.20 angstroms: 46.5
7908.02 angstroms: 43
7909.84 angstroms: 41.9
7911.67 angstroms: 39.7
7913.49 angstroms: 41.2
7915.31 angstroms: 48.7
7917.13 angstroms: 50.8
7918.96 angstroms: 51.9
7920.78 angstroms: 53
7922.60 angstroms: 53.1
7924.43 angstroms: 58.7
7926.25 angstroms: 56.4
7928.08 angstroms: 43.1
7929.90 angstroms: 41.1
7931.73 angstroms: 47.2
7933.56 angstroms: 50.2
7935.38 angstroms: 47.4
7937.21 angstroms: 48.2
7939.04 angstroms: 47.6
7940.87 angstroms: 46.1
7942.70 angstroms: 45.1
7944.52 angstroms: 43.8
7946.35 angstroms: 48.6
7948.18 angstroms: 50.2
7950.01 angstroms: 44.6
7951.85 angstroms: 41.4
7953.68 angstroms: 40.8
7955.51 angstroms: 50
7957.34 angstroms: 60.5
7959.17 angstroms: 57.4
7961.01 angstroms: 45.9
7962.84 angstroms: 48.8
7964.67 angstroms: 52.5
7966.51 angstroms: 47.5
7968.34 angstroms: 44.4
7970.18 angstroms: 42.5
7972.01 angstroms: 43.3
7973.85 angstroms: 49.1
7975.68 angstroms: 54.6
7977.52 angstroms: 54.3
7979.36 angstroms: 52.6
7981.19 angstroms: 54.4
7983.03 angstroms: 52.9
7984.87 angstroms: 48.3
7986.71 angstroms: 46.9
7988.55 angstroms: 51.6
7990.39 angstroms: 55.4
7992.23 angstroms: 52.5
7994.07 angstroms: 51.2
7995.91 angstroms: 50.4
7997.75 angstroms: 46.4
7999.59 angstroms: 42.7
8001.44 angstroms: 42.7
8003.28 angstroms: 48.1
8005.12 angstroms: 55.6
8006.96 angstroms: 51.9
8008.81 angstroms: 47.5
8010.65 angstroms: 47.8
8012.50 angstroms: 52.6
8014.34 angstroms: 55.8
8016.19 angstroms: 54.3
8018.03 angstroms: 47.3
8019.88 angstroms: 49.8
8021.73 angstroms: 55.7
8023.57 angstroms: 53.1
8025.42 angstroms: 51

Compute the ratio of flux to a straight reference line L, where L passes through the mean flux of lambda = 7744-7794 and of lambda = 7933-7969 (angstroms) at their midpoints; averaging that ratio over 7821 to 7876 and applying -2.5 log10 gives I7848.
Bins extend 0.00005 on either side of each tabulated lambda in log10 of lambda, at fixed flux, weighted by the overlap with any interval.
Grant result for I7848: 0.01 mag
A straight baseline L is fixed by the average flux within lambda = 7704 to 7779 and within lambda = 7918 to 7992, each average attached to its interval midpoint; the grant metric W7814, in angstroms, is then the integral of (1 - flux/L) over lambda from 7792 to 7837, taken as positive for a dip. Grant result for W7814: 0.14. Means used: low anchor 51.8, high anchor 49.3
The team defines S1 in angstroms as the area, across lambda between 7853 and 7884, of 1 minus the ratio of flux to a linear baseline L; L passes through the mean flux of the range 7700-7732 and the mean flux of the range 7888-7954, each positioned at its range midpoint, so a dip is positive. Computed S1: -3.0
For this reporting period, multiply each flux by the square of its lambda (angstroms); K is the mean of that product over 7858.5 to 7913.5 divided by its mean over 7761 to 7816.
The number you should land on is 0.99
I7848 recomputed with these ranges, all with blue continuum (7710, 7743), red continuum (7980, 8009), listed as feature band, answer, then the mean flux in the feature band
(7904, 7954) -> 0.07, 47.1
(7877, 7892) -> -0.07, 54.1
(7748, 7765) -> -0.08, 55.4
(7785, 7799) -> -0.10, 56.1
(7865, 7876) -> 0.03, 49.2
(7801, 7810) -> -0.03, 52.4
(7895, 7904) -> 0.10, 46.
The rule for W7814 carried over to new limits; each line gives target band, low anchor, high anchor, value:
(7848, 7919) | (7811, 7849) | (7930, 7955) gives -2.73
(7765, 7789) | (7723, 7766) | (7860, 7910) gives 0.78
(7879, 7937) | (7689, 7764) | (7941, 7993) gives 1.19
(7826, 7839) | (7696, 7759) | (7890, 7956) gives 0.68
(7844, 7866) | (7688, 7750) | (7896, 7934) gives -1.68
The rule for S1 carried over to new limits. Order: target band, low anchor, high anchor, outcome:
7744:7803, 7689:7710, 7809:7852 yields -2.3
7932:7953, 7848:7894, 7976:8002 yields 1.9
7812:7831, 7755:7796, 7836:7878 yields -0.2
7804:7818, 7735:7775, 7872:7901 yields 0.6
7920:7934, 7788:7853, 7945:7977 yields -0.4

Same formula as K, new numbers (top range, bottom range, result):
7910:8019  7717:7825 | 0.98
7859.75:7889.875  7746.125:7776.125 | 1.03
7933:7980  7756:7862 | 0.97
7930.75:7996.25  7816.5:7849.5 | 1.00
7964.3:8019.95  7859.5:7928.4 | 1.02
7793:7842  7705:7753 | 1.01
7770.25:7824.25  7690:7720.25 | 1.08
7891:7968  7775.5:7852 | 0.96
